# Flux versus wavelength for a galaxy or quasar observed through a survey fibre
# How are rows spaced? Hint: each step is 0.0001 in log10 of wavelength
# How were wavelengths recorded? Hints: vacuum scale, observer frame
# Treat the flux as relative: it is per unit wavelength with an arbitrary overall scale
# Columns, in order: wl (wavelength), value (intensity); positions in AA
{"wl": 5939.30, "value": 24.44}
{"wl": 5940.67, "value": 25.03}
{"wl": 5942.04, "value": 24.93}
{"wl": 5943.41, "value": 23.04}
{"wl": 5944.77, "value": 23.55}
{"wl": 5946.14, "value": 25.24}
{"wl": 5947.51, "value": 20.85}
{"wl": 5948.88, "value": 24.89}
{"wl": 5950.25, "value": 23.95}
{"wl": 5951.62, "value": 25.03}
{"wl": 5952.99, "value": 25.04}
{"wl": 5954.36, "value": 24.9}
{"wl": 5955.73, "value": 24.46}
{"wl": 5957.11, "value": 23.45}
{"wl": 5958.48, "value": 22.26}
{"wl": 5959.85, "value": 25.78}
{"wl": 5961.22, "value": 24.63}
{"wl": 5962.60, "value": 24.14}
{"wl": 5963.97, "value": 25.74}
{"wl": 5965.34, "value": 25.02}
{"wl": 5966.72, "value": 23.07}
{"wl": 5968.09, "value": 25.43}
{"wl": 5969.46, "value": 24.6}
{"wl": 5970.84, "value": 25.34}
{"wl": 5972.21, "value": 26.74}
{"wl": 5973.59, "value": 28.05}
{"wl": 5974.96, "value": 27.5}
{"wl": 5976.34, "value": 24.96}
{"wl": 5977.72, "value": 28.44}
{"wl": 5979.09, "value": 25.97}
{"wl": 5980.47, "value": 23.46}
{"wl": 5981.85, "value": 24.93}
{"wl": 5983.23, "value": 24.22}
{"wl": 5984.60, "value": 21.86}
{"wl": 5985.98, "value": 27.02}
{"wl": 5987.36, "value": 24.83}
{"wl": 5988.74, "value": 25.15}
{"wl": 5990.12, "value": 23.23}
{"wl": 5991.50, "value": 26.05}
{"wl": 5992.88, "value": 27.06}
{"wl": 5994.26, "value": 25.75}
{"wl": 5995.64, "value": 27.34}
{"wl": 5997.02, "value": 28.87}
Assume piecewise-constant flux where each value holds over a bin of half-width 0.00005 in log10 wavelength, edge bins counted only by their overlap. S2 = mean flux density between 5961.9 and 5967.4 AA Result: 24.5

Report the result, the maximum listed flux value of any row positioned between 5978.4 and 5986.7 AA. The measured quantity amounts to 27.02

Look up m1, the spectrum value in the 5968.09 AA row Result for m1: 25.43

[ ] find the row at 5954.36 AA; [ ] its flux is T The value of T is 24.9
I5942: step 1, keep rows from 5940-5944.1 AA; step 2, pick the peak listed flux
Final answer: 25.03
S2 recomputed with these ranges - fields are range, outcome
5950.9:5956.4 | 24.9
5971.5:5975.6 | 27.5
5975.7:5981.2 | 25.7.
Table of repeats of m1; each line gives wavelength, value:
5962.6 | 24.14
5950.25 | 23.95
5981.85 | 24.93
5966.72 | 23.07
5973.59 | 28.05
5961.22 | 24.63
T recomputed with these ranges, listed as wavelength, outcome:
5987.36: 24.83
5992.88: 27.06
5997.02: 28.87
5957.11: 23.45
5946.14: 25.24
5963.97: 25.74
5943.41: 23.04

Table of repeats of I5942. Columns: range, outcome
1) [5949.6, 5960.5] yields 25.78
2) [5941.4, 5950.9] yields 25.24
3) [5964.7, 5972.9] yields 26.74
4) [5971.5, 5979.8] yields 28.44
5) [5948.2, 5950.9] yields 24.89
